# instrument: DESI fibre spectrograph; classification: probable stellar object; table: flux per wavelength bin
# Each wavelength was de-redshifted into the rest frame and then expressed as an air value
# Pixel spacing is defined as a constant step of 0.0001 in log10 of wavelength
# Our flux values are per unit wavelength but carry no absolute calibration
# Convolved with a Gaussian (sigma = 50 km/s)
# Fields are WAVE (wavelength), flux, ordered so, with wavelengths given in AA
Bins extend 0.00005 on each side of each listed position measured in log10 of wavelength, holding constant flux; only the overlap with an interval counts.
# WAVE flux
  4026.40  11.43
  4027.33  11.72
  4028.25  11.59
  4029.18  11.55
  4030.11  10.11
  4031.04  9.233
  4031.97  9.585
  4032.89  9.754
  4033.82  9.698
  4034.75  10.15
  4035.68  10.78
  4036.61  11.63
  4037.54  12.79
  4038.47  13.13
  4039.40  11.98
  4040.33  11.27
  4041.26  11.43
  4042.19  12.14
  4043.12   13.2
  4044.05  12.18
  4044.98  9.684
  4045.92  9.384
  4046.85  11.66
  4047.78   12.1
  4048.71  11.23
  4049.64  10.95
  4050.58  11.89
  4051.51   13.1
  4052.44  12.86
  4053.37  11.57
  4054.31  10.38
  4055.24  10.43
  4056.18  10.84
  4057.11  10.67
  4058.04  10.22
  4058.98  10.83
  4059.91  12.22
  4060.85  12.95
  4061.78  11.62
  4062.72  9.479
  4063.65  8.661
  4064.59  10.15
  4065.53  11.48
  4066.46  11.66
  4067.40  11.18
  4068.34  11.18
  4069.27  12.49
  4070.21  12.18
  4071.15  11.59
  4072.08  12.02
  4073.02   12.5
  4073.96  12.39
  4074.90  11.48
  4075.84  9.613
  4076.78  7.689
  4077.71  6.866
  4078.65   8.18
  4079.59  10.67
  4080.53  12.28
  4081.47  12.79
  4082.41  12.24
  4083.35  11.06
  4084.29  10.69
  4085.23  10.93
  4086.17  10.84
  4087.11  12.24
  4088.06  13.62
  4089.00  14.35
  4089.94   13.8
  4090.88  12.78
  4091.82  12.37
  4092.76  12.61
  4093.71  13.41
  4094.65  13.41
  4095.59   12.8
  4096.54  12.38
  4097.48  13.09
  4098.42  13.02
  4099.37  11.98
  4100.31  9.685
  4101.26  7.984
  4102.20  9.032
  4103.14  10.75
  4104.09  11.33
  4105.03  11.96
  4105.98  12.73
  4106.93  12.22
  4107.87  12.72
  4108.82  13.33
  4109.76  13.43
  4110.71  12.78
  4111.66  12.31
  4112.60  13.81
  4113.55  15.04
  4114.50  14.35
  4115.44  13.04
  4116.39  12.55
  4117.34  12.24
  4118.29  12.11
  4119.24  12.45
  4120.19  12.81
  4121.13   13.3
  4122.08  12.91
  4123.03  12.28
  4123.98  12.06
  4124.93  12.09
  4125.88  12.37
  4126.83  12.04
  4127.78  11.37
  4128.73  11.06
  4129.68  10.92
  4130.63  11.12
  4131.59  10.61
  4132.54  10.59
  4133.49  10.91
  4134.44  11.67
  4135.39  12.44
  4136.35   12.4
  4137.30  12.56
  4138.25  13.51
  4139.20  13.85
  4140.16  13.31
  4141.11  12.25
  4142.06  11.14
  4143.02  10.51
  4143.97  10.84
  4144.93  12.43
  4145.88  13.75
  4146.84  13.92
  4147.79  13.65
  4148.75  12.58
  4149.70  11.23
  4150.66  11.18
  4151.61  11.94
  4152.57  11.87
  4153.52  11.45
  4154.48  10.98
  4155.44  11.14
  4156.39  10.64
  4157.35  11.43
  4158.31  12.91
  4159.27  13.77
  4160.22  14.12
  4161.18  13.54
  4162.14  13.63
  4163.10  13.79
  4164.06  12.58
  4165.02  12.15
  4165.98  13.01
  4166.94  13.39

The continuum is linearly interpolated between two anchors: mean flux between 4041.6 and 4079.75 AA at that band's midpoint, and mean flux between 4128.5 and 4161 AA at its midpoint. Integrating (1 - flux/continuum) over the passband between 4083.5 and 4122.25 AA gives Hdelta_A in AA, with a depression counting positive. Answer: -2.8 AA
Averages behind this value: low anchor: 11.1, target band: 12.4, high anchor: 12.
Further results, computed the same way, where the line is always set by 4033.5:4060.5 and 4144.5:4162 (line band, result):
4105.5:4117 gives -1.13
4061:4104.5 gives 1.20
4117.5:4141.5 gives 0.10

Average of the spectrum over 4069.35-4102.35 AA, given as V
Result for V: 11.6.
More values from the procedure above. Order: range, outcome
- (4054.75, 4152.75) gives 11.9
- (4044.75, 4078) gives 11.1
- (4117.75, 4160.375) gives 12.1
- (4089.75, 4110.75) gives 12.1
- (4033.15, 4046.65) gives 11.4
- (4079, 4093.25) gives 12.2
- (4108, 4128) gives 12.8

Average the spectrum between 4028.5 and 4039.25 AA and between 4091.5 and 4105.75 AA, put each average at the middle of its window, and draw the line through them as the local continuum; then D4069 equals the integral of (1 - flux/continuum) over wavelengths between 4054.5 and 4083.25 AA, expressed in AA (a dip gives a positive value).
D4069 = 0.91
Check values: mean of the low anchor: 10.8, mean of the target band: 10.9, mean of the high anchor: 11.7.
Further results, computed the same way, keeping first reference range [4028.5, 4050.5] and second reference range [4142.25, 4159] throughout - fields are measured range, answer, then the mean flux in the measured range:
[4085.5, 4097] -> -1.4 AA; 12.8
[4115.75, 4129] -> -0.6 AA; 12.3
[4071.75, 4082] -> 0.7 AA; 10.6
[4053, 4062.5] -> 0.1 AA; 11.1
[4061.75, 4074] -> 0.1 AA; 11.3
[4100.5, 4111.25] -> 0.0 AA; 11.6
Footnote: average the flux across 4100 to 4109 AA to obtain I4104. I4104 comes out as 11.1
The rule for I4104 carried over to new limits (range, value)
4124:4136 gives 11.5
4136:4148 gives 12.6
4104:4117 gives 13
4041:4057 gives 11.5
